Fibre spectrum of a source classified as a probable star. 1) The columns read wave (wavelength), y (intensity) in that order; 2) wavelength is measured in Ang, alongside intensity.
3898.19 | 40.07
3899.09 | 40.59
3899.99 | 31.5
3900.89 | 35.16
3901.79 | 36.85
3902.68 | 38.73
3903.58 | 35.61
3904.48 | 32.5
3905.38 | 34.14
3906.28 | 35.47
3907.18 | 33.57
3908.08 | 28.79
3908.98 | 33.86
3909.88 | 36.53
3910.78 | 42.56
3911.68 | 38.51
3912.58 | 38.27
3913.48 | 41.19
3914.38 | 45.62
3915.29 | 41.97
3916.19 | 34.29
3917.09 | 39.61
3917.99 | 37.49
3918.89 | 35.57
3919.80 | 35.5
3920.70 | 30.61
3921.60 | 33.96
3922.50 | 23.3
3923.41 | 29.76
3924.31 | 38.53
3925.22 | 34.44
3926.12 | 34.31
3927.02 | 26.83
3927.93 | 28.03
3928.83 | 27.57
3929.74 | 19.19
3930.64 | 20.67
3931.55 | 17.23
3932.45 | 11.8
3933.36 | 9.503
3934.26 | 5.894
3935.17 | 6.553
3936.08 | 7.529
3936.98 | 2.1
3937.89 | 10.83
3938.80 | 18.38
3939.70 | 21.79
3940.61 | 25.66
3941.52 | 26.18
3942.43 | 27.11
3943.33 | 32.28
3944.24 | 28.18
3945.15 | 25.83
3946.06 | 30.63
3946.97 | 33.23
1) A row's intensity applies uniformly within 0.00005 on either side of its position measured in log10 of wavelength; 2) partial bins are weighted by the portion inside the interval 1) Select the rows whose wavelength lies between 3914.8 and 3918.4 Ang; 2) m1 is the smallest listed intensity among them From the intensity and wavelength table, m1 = 34.29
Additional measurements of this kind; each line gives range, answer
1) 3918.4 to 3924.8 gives 23.3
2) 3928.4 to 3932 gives 17.23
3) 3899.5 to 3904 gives 31.5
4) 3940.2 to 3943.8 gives 25.66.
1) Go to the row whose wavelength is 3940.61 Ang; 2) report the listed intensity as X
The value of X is 25.66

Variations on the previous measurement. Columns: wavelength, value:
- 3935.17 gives 6.553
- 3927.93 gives 28.03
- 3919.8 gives 35.5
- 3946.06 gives 30.63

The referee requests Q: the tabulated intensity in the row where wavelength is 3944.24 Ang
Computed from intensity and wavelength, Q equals 28.18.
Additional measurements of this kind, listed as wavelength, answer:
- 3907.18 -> 33.57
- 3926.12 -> 34.31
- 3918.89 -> 35.57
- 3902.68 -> 38.73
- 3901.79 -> 36.85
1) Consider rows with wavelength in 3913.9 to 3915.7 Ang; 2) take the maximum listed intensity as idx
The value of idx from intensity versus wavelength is 45.62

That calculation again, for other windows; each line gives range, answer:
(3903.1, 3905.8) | 35.61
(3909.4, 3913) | 42.56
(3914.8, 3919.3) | 41.97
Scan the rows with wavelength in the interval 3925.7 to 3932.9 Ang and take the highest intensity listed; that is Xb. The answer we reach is 34.31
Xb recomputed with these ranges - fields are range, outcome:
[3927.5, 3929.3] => 28.03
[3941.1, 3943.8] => 32.28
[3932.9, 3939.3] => 18.38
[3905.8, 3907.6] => 35.47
